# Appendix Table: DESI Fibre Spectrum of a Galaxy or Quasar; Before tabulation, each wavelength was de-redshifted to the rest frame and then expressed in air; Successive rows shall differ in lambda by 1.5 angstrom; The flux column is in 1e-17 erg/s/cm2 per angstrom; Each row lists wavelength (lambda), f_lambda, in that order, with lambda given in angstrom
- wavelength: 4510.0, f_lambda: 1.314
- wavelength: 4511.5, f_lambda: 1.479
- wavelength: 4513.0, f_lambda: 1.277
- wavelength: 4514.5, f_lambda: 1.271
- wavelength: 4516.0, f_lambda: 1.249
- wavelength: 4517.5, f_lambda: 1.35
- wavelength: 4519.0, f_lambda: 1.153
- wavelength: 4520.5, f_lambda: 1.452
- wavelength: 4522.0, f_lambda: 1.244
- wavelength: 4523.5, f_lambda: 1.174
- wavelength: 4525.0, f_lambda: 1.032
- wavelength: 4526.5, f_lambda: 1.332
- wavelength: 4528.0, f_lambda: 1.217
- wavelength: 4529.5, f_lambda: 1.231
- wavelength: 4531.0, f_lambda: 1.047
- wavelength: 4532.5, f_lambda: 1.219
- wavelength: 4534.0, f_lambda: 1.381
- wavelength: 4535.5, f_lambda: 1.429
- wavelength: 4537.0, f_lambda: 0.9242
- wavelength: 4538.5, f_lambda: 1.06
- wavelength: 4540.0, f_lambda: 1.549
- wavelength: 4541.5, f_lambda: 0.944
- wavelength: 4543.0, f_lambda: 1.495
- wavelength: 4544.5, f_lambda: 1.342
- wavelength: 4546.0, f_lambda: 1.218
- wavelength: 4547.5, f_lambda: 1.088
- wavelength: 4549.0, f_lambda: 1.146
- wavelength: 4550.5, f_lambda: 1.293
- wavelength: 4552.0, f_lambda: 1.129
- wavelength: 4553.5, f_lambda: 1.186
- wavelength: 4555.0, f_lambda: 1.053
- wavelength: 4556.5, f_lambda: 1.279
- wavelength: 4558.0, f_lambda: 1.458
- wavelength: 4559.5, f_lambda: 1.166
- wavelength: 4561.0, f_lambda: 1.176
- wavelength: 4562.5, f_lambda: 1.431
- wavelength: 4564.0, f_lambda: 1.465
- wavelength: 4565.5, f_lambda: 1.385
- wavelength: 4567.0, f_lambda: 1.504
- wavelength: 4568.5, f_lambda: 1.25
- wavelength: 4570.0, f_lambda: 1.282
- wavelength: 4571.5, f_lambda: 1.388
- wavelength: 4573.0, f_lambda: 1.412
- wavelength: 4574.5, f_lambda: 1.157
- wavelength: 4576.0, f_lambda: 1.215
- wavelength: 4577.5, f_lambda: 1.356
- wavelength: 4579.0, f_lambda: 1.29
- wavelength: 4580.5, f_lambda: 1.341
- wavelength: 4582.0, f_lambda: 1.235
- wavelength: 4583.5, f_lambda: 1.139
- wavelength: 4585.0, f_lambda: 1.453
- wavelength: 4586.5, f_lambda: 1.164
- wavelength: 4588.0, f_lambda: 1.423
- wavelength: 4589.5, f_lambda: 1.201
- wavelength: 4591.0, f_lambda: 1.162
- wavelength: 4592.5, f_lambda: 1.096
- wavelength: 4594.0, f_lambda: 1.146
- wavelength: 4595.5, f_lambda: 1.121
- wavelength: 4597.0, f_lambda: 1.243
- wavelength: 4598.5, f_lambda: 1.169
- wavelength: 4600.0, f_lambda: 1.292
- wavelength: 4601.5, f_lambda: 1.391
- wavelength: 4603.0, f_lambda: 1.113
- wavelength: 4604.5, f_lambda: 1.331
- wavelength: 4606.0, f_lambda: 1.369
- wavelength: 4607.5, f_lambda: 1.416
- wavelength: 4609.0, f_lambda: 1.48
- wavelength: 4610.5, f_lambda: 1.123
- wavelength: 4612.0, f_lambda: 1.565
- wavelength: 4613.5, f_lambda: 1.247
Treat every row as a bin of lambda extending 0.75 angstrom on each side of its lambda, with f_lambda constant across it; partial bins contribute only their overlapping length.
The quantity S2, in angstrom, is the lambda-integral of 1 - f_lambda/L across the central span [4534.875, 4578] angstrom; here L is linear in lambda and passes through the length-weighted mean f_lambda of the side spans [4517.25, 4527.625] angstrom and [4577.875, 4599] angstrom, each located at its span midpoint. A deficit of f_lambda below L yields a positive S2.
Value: -1.1 angstrom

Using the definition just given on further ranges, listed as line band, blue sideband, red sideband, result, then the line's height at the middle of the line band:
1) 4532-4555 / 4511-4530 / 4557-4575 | 1.4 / 1.3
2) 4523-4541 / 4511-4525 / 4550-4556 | 0.3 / 1.23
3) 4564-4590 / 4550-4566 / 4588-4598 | -1.9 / 1.22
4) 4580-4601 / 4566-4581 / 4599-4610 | 1.6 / 1.33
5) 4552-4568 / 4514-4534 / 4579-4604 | -0.9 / 1.23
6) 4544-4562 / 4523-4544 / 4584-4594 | 0.2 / 1.23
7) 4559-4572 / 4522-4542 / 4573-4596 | -1.2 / 1.23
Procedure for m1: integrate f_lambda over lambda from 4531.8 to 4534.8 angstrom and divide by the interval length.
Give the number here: 1.3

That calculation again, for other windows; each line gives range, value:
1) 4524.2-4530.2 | 1.2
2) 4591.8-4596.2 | 1.12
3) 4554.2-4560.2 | 1.24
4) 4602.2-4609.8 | 1.34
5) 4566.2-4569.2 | 1.38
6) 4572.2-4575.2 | 1.29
